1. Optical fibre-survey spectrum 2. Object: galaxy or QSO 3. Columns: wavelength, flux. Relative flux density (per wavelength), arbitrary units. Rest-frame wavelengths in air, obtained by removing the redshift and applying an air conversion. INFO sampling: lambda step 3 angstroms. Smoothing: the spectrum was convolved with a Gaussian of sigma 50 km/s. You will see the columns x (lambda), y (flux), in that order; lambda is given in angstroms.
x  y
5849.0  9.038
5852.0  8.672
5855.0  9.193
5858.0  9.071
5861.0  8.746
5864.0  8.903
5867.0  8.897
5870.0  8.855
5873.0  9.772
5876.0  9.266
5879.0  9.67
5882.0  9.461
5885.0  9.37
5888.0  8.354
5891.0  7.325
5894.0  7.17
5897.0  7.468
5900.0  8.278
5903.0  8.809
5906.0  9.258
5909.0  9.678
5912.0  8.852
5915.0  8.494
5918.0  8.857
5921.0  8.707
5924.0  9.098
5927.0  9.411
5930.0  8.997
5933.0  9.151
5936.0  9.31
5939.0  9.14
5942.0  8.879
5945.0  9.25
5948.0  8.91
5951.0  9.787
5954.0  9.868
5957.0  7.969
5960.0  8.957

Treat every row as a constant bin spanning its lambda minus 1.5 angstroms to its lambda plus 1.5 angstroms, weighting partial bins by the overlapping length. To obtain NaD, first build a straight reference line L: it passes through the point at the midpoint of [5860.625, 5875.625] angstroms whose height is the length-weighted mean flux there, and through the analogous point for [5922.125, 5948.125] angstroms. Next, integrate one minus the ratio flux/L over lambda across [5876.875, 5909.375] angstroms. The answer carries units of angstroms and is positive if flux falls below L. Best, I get 1.8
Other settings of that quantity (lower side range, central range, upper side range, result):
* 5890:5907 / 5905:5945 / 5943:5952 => -1.7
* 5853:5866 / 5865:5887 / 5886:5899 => -2.6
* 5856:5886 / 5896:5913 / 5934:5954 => 0.9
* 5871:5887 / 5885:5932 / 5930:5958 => 3.5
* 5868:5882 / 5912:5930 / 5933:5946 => 0.6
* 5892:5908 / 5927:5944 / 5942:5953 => -0.2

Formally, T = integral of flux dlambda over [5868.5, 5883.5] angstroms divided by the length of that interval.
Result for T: 9.4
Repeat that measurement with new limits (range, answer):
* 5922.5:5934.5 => 9.16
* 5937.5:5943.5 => 9.01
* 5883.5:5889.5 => 8.86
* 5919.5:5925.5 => 8.9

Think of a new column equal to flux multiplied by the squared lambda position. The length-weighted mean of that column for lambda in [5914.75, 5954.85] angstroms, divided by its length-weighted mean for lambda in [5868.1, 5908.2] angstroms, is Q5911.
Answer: 1.07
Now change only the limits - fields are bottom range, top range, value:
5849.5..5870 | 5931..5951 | 1.06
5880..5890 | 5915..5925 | 0.99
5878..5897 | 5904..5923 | 1.07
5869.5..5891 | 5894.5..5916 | 0.95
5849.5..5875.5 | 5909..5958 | 1.03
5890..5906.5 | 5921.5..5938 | 1.16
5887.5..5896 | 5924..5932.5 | 1.24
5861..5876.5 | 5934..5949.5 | 1.03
